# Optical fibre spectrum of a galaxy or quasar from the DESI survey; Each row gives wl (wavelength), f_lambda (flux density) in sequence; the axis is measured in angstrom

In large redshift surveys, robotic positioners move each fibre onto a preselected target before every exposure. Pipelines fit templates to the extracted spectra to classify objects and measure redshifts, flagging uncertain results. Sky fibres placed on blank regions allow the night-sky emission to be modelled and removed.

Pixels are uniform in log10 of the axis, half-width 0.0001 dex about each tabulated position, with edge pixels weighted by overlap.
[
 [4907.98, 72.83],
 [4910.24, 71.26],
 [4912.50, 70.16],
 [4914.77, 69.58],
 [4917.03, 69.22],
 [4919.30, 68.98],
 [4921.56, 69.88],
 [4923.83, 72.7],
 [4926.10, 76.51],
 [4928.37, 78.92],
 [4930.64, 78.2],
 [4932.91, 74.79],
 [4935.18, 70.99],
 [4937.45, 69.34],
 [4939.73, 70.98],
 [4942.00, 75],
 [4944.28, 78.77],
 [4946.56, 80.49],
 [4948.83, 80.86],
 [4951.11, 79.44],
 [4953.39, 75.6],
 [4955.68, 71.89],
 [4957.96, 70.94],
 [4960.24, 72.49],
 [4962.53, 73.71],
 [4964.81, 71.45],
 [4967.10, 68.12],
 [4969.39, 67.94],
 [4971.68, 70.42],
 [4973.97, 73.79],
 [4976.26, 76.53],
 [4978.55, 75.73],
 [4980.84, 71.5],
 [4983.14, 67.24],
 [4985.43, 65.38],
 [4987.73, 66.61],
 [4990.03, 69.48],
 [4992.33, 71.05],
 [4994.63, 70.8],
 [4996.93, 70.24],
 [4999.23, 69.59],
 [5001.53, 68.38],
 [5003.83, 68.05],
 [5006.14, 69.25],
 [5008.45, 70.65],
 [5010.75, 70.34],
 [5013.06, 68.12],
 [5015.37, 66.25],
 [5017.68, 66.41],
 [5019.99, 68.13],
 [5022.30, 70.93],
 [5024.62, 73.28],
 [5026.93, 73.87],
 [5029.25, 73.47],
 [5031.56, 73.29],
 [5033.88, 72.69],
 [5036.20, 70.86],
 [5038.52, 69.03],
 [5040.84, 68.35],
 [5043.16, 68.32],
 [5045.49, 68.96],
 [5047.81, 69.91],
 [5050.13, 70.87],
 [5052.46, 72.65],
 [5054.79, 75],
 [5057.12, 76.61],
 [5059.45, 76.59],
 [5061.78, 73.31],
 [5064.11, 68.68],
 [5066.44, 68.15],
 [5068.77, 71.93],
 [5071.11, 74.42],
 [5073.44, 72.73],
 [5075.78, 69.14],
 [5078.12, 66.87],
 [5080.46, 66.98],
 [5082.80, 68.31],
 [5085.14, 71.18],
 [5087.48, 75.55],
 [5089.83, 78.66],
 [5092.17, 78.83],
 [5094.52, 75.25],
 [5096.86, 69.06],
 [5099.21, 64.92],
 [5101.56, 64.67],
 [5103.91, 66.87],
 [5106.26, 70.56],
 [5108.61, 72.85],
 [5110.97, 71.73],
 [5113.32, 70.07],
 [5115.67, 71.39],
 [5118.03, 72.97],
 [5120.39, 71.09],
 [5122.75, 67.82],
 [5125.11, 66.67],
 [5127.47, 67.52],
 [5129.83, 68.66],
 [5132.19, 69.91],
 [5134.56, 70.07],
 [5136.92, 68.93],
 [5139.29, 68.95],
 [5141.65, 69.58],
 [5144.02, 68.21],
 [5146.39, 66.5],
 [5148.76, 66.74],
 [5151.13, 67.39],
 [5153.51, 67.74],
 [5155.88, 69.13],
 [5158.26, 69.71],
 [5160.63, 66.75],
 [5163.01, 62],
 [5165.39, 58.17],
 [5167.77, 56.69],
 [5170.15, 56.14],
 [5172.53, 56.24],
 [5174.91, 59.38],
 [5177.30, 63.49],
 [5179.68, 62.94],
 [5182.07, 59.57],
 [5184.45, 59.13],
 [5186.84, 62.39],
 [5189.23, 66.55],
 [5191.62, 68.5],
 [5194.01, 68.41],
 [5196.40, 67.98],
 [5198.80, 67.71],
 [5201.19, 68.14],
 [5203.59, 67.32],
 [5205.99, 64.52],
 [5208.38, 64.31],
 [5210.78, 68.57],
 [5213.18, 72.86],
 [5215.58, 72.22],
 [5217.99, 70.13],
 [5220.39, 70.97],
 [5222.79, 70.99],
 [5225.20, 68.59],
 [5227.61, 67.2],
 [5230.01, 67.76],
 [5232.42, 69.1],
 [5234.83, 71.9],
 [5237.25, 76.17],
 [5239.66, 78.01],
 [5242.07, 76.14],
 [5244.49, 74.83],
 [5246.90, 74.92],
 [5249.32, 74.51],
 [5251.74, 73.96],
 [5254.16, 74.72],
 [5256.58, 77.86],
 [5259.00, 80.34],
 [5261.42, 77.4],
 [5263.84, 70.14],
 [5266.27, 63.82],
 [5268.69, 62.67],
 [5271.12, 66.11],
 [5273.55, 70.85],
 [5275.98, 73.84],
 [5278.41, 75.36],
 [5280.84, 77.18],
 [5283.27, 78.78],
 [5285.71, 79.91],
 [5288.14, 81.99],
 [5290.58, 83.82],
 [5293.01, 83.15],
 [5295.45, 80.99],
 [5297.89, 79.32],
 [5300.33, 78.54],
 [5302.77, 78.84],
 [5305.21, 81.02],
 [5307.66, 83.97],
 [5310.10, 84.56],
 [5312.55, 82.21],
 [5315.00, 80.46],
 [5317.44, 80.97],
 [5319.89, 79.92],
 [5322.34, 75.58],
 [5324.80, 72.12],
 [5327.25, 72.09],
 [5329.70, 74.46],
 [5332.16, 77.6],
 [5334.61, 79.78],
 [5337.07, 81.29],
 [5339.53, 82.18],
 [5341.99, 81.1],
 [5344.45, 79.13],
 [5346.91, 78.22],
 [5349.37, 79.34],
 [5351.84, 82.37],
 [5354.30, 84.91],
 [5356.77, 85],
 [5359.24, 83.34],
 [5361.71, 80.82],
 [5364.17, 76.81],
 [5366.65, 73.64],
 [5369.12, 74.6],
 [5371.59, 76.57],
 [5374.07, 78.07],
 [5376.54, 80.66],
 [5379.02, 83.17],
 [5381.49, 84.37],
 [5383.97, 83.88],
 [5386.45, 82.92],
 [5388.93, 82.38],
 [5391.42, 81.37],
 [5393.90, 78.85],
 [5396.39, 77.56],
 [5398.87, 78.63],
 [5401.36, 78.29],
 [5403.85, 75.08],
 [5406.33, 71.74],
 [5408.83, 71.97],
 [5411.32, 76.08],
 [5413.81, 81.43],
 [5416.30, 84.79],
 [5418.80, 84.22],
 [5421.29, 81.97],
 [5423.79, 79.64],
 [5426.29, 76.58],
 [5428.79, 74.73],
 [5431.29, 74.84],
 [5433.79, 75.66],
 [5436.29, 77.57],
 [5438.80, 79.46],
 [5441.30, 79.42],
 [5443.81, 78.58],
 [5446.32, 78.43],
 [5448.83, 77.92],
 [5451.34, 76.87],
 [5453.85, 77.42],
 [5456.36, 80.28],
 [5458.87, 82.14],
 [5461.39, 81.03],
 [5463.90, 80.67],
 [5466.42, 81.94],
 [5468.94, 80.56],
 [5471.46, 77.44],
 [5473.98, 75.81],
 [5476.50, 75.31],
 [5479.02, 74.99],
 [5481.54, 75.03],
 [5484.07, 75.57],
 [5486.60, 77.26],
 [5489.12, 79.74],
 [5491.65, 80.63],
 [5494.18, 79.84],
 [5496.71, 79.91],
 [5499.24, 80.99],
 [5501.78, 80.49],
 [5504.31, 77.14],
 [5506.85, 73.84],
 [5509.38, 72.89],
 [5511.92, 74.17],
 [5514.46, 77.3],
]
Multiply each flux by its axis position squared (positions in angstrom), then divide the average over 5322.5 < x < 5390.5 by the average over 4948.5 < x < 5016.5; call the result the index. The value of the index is 1.3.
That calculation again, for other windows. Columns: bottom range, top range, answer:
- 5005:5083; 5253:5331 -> 1.20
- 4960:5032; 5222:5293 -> 1.16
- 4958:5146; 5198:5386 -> 1.19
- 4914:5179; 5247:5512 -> 1.27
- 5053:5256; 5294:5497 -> 1.25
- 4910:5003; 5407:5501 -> 1.32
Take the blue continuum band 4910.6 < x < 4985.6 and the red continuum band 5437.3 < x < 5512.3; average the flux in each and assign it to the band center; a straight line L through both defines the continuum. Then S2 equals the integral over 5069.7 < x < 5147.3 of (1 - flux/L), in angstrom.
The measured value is 4.6 angstrom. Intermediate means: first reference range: 73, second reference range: 78.2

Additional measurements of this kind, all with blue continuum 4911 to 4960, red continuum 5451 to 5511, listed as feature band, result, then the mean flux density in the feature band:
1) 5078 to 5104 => 1.5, 70.9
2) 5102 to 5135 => 2.5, 69.7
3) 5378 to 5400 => -1.1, 81.5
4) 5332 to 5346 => -0.6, 80.4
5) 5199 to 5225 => 2.5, 68.9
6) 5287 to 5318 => -1.9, 81.5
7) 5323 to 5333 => 0.4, 74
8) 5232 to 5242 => 0.2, 74.4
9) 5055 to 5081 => 1.2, 71.6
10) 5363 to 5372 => 0.2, 75.3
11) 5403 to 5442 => 0.0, 77.8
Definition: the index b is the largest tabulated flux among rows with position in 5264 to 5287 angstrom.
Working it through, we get 79.91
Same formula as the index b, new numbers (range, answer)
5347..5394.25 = 85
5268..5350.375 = 84.56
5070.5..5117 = 78.83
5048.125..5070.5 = 76.61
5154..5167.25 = 69.71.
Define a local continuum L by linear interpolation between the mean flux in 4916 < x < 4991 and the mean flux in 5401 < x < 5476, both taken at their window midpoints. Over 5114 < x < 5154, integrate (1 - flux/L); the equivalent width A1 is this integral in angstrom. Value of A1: 3.2 angstrom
